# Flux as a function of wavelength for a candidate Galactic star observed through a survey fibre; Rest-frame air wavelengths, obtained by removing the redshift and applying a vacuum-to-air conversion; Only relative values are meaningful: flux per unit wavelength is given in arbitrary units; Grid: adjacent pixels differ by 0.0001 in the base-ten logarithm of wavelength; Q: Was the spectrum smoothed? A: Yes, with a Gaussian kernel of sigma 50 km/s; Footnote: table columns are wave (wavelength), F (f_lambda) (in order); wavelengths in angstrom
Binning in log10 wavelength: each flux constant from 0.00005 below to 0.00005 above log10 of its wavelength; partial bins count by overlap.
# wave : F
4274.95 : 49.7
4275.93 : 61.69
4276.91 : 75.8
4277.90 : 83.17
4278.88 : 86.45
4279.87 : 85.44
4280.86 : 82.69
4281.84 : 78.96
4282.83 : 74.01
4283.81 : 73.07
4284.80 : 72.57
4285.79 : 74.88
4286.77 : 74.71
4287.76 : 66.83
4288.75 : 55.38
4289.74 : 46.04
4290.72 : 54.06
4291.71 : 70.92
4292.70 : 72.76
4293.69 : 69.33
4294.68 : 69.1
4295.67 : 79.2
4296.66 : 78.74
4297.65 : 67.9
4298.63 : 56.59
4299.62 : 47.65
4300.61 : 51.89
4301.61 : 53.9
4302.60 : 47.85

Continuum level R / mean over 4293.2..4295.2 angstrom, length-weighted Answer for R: 69.3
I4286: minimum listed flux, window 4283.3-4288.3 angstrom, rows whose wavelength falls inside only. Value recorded 66.83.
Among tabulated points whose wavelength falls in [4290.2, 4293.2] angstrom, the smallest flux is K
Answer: 54.06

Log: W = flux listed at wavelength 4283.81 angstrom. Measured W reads 73.07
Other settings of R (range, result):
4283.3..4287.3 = 73.8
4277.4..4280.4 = 84.7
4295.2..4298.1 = 75.3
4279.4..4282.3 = 82.4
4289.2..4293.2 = 60.9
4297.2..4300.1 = 57.5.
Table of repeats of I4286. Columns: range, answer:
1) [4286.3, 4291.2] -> 46.04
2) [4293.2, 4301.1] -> 47.65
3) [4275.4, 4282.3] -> 61.69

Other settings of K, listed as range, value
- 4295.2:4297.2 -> 78.74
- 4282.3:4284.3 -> 73.07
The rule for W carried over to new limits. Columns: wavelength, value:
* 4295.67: 79.2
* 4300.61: 51.89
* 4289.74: 46.04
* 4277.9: 83.17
